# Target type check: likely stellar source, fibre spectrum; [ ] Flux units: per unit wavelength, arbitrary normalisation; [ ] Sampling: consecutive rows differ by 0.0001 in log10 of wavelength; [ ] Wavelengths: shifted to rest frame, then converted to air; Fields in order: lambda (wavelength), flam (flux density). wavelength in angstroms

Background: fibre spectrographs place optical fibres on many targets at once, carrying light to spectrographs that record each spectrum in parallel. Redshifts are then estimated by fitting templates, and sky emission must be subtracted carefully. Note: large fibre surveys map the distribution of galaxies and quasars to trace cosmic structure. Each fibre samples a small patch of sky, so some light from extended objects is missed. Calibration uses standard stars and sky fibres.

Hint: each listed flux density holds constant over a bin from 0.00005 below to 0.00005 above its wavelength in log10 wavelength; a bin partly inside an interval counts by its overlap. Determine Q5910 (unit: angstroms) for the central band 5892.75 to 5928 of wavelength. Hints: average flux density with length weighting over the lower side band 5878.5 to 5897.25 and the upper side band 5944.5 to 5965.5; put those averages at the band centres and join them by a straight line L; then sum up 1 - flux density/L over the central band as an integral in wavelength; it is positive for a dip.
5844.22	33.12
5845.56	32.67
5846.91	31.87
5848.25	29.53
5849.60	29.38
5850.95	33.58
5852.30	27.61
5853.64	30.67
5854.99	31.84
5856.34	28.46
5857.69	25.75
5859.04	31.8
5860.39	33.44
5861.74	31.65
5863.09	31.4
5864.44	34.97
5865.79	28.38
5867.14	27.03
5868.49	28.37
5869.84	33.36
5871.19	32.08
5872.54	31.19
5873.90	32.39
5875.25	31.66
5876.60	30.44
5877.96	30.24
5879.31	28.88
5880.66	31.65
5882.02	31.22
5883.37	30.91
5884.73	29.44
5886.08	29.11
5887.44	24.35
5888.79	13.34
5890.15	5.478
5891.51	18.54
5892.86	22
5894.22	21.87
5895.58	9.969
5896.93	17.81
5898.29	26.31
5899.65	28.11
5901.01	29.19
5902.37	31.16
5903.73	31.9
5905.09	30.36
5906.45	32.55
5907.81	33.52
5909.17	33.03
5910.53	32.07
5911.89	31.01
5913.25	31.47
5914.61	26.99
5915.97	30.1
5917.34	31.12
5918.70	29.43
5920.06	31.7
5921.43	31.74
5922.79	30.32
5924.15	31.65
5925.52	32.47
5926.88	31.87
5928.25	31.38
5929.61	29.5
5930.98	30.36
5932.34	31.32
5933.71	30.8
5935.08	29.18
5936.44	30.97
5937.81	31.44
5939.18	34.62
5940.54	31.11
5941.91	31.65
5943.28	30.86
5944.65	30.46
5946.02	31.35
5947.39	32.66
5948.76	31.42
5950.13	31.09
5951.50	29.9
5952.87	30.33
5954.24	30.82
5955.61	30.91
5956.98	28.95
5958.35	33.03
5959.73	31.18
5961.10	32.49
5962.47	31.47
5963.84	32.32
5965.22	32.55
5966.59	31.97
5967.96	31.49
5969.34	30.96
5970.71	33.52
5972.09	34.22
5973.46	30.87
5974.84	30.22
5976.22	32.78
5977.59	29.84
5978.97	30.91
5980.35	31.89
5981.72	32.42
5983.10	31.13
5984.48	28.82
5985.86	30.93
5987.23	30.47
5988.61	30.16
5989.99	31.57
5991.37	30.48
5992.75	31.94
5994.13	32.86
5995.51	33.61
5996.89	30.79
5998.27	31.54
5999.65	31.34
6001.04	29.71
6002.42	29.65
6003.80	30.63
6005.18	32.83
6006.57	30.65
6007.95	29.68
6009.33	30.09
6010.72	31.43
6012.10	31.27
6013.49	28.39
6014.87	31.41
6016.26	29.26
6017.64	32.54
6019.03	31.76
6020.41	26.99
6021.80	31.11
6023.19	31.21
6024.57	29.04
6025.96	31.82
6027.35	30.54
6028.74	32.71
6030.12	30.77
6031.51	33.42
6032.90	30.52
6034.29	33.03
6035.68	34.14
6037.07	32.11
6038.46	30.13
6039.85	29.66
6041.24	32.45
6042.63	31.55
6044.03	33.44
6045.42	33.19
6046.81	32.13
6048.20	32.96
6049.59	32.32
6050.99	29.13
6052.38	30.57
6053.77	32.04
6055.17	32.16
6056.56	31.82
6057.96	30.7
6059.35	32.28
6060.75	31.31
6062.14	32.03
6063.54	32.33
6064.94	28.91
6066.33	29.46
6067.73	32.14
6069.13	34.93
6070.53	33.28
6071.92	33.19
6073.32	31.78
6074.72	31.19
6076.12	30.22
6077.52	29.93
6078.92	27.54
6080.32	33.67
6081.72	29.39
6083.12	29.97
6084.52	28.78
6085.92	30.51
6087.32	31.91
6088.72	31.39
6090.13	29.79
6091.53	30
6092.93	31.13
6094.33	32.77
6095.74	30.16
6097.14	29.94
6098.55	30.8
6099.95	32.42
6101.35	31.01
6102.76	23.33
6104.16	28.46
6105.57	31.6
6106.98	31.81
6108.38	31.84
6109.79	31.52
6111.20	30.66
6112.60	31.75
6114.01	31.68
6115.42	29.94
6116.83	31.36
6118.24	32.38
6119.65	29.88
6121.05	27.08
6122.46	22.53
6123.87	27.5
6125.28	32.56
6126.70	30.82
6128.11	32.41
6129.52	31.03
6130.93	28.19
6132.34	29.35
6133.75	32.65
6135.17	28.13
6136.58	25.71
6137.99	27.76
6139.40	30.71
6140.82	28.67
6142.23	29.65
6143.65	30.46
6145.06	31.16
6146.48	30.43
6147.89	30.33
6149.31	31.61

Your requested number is -4.6 angstroms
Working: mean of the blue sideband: 22.6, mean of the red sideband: 31.3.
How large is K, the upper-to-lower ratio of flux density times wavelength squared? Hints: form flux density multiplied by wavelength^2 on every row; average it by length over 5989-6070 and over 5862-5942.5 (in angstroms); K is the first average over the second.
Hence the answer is 1.1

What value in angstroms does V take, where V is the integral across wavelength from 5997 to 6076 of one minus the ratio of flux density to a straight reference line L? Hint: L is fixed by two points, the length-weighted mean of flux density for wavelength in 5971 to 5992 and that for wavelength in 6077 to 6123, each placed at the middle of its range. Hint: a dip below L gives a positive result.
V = -1.62 angstroms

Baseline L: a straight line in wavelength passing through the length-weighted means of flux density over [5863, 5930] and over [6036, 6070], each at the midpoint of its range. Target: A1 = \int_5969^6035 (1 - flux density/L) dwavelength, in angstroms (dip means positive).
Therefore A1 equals -1.1 angstroms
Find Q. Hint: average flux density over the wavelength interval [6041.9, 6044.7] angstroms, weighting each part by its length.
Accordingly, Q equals 32.4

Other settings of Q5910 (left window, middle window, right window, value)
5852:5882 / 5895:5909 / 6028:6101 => 1.5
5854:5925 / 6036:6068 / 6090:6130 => -1.8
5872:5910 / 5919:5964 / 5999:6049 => -4.5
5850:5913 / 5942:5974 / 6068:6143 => -2.8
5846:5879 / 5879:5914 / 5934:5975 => 5.3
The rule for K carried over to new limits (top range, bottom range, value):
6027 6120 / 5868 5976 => 1.11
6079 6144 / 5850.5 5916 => 1.15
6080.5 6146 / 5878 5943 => 1.13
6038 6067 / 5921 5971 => 1.04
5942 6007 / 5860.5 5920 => 1.15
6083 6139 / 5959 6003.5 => 1.00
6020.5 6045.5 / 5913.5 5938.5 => 1.07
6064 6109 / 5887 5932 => 1.19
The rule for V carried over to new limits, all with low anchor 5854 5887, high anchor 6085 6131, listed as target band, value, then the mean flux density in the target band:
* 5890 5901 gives 3.8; 20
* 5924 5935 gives -0.2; 31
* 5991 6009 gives -0.4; 31.2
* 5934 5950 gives -0.5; 31.4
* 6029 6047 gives -1.0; 32.1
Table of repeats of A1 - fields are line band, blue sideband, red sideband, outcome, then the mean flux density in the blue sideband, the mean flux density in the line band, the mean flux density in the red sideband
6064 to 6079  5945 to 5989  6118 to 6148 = -0.6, 31.3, 31.3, 29.5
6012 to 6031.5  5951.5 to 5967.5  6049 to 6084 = 0.4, 31.4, 30.7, 31.3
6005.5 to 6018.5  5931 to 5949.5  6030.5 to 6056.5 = 0.5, 31.3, 30.6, 31.9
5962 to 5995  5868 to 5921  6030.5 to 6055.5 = -1.5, 27.8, 31.5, 31.9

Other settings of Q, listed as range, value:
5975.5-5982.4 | 31.6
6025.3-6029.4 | 31.6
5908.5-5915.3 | 30.9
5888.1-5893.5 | 14.8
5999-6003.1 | 30.2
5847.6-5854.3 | 30.2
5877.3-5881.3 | 30.3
